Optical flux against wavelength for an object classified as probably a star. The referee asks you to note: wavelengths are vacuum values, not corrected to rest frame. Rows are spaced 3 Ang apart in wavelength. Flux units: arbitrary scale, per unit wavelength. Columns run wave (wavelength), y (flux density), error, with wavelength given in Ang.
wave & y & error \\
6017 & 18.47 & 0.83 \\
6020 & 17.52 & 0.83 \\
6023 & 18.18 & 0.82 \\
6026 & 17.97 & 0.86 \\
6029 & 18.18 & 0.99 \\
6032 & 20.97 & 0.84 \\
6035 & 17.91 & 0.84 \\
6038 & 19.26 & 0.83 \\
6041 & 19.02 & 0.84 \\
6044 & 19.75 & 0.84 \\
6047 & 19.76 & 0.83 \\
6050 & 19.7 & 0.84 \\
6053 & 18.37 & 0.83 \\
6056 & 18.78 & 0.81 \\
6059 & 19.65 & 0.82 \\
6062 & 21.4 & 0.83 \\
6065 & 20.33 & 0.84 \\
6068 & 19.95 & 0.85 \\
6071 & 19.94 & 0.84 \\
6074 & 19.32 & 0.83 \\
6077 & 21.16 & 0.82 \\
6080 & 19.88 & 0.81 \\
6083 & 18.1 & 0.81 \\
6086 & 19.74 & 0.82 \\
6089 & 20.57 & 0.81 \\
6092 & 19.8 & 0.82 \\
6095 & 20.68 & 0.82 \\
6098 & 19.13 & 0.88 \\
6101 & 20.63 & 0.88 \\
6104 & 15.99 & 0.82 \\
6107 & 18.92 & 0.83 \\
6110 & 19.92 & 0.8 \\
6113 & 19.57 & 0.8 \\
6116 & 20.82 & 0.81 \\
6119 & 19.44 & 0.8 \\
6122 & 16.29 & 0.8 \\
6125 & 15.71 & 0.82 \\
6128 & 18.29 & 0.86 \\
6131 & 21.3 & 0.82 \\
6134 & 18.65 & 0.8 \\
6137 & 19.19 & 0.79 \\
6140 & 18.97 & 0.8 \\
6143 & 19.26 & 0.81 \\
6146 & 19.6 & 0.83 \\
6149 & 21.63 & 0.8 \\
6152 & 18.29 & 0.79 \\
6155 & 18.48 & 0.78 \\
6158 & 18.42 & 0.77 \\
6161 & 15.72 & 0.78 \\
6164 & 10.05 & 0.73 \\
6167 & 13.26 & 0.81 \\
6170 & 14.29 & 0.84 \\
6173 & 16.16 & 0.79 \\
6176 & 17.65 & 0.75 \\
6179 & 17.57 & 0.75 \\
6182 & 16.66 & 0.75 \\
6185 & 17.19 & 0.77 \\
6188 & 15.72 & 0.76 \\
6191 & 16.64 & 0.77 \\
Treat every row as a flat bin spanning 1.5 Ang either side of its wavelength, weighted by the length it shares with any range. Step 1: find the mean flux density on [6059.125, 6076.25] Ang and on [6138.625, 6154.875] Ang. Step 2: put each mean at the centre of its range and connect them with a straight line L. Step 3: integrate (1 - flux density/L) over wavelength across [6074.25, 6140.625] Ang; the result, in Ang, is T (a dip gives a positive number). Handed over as 2.0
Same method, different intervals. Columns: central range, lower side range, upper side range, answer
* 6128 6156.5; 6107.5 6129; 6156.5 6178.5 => -4.2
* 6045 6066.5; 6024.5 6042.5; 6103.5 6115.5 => -0.9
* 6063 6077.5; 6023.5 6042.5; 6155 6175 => -1.9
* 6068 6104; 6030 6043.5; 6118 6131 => -2.5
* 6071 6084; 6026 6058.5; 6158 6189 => -1.1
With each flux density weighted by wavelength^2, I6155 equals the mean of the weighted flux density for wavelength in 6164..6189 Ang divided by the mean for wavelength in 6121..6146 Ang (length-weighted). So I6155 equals 0.86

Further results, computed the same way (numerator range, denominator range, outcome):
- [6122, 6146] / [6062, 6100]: 0.95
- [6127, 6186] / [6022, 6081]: 0.93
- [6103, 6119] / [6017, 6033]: 1.07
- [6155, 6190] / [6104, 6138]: 0.86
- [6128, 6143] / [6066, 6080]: 0.98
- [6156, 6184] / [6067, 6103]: 0.81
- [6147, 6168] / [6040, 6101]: 0.87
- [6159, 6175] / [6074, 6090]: 0.73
